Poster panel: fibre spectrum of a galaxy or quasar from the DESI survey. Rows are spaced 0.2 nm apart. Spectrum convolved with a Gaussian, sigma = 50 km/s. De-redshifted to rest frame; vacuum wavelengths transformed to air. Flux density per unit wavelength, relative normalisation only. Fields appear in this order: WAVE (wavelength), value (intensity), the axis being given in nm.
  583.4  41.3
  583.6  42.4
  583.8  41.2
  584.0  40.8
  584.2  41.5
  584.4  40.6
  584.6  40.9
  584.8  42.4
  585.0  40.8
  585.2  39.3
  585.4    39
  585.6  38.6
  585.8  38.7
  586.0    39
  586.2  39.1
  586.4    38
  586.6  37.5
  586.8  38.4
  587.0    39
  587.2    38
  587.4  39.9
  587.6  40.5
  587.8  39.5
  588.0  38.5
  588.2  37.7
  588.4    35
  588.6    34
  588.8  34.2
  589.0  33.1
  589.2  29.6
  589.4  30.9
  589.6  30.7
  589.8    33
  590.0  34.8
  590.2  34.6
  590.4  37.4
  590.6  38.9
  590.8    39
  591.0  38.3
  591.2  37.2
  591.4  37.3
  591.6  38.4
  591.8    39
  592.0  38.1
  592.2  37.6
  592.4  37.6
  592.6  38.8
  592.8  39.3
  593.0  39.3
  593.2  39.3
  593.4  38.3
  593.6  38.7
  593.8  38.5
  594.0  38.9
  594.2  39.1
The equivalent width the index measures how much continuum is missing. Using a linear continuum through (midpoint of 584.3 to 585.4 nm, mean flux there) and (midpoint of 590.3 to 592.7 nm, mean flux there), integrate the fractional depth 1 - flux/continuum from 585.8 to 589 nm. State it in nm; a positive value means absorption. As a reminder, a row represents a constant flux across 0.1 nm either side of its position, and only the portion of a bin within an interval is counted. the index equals 0.16 nm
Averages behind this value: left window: 40.6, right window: 38.1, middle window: 37.8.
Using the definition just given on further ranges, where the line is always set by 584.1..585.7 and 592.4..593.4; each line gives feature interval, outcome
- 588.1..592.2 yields 0.40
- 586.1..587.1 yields 0.04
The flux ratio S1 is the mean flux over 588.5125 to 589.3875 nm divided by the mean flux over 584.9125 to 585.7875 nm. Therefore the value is 0.83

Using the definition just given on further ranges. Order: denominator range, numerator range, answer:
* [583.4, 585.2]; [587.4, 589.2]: 0.88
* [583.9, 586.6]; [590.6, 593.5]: 0.96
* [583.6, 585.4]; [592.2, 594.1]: 0.95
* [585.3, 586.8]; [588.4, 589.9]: 0.84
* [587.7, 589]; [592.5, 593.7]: 1.08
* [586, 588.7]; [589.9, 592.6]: 0.99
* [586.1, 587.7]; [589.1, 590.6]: 0.86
